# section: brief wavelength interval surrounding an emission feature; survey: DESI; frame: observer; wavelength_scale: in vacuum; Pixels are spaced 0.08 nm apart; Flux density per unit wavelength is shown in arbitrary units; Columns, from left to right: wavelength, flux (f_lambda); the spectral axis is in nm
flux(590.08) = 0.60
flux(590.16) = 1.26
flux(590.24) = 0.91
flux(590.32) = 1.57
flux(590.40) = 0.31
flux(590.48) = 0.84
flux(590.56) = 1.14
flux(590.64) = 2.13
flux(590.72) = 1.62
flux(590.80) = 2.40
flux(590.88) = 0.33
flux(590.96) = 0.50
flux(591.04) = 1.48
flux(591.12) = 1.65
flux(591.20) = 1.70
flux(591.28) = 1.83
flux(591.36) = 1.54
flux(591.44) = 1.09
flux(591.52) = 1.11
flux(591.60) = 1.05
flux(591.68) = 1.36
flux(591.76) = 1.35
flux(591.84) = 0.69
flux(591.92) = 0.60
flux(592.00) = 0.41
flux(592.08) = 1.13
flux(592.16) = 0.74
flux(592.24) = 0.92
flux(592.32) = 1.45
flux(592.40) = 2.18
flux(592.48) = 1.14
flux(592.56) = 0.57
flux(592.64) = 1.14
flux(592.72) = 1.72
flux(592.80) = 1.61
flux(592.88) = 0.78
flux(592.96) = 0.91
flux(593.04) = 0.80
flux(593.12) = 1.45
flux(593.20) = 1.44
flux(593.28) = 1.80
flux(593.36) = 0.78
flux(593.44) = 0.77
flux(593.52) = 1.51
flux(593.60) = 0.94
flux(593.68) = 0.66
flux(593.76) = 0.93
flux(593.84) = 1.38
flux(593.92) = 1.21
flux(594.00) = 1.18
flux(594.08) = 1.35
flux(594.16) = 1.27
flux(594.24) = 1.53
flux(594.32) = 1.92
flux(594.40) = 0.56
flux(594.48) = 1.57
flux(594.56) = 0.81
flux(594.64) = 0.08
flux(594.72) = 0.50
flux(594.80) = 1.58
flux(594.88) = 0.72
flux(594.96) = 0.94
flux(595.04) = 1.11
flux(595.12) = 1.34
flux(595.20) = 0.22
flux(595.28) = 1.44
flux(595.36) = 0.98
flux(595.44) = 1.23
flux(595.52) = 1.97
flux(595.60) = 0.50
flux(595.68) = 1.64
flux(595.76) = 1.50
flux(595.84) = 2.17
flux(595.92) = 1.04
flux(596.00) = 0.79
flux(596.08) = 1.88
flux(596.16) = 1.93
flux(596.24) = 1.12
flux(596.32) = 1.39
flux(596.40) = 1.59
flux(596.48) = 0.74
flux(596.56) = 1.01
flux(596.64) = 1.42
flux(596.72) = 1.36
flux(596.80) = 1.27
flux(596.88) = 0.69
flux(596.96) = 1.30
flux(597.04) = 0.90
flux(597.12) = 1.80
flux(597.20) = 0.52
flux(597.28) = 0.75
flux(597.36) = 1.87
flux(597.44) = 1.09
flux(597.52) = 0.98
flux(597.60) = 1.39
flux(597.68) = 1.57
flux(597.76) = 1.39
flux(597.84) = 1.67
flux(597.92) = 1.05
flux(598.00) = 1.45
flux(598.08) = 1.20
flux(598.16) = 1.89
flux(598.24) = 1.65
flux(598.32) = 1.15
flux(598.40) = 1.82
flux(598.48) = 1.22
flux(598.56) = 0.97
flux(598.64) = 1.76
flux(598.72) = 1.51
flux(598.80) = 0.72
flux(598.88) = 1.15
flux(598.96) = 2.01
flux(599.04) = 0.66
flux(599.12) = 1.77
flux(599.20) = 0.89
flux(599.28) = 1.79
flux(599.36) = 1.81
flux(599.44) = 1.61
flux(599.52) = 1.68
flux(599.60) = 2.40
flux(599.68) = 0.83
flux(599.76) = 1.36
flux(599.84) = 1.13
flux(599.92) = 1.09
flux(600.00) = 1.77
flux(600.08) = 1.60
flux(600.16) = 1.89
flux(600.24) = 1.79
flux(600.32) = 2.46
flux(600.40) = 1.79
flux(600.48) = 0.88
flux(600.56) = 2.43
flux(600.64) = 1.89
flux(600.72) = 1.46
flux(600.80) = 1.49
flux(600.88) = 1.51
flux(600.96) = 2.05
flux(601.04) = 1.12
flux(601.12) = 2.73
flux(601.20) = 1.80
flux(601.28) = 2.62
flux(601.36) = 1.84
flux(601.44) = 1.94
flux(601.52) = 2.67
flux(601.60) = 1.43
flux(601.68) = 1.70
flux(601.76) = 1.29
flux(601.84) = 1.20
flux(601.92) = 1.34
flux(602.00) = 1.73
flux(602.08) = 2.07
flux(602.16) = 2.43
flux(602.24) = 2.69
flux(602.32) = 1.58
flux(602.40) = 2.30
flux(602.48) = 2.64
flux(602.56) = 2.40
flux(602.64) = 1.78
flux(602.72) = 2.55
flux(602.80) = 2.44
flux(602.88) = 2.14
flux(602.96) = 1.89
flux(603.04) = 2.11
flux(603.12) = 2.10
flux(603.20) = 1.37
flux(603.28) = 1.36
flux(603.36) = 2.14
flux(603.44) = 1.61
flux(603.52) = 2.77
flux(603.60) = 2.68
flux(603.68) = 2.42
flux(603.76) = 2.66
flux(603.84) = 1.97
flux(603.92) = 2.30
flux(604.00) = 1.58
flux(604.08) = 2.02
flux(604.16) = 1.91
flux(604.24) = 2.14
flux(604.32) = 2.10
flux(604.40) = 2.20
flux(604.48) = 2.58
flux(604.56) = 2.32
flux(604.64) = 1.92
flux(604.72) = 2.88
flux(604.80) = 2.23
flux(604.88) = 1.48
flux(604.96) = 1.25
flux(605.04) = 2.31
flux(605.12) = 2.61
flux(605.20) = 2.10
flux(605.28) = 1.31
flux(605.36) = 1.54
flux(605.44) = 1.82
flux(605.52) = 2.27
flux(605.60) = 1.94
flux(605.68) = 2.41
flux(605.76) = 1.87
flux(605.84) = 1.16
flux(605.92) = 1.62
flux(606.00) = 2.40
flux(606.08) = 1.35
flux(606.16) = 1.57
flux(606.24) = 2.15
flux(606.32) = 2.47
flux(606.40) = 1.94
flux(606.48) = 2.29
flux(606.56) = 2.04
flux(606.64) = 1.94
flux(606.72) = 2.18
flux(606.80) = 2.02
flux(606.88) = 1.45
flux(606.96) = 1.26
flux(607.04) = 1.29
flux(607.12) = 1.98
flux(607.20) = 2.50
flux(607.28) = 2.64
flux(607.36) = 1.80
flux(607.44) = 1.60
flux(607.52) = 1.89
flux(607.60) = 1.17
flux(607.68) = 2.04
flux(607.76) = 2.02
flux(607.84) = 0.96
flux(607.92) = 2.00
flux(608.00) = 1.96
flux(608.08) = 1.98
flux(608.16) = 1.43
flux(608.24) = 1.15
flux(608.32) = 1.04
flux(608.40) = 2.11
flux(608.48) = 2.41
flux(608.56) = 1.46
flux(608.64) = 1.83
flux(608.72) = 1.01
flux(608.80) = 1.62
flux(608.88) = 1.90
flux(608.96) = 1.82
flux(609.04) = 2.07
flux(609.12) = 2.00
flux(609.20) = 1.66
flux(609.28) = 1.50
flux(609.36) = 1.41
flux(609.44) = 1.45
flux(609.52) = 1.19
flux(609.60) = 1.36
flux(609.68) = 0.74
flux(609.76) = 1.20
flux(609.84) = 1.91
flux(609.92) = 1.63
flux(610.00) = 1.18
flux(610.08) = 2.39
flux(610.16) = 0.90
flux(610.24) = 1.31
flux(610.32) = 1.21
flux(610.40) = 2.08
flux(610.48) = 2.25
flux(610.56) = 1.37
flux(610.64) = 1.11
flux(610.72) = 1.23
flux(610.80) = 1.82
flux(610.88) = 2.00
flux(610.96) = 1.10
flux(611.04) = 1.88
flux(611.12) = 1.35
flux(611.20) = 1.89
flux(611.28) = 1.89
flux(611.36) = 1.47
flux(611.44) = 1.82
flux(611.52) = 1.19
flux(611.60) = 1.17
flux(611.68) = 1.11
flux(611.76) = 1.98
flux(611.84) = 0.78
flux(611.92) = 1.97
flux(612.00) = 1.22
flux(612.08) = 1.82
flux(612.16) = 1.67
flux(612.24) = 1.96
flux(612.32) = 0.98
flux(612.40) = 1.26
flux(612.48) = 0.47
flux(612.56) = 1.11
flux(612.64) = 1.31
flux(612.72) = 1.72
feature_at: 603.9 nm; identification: Mg II 2798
